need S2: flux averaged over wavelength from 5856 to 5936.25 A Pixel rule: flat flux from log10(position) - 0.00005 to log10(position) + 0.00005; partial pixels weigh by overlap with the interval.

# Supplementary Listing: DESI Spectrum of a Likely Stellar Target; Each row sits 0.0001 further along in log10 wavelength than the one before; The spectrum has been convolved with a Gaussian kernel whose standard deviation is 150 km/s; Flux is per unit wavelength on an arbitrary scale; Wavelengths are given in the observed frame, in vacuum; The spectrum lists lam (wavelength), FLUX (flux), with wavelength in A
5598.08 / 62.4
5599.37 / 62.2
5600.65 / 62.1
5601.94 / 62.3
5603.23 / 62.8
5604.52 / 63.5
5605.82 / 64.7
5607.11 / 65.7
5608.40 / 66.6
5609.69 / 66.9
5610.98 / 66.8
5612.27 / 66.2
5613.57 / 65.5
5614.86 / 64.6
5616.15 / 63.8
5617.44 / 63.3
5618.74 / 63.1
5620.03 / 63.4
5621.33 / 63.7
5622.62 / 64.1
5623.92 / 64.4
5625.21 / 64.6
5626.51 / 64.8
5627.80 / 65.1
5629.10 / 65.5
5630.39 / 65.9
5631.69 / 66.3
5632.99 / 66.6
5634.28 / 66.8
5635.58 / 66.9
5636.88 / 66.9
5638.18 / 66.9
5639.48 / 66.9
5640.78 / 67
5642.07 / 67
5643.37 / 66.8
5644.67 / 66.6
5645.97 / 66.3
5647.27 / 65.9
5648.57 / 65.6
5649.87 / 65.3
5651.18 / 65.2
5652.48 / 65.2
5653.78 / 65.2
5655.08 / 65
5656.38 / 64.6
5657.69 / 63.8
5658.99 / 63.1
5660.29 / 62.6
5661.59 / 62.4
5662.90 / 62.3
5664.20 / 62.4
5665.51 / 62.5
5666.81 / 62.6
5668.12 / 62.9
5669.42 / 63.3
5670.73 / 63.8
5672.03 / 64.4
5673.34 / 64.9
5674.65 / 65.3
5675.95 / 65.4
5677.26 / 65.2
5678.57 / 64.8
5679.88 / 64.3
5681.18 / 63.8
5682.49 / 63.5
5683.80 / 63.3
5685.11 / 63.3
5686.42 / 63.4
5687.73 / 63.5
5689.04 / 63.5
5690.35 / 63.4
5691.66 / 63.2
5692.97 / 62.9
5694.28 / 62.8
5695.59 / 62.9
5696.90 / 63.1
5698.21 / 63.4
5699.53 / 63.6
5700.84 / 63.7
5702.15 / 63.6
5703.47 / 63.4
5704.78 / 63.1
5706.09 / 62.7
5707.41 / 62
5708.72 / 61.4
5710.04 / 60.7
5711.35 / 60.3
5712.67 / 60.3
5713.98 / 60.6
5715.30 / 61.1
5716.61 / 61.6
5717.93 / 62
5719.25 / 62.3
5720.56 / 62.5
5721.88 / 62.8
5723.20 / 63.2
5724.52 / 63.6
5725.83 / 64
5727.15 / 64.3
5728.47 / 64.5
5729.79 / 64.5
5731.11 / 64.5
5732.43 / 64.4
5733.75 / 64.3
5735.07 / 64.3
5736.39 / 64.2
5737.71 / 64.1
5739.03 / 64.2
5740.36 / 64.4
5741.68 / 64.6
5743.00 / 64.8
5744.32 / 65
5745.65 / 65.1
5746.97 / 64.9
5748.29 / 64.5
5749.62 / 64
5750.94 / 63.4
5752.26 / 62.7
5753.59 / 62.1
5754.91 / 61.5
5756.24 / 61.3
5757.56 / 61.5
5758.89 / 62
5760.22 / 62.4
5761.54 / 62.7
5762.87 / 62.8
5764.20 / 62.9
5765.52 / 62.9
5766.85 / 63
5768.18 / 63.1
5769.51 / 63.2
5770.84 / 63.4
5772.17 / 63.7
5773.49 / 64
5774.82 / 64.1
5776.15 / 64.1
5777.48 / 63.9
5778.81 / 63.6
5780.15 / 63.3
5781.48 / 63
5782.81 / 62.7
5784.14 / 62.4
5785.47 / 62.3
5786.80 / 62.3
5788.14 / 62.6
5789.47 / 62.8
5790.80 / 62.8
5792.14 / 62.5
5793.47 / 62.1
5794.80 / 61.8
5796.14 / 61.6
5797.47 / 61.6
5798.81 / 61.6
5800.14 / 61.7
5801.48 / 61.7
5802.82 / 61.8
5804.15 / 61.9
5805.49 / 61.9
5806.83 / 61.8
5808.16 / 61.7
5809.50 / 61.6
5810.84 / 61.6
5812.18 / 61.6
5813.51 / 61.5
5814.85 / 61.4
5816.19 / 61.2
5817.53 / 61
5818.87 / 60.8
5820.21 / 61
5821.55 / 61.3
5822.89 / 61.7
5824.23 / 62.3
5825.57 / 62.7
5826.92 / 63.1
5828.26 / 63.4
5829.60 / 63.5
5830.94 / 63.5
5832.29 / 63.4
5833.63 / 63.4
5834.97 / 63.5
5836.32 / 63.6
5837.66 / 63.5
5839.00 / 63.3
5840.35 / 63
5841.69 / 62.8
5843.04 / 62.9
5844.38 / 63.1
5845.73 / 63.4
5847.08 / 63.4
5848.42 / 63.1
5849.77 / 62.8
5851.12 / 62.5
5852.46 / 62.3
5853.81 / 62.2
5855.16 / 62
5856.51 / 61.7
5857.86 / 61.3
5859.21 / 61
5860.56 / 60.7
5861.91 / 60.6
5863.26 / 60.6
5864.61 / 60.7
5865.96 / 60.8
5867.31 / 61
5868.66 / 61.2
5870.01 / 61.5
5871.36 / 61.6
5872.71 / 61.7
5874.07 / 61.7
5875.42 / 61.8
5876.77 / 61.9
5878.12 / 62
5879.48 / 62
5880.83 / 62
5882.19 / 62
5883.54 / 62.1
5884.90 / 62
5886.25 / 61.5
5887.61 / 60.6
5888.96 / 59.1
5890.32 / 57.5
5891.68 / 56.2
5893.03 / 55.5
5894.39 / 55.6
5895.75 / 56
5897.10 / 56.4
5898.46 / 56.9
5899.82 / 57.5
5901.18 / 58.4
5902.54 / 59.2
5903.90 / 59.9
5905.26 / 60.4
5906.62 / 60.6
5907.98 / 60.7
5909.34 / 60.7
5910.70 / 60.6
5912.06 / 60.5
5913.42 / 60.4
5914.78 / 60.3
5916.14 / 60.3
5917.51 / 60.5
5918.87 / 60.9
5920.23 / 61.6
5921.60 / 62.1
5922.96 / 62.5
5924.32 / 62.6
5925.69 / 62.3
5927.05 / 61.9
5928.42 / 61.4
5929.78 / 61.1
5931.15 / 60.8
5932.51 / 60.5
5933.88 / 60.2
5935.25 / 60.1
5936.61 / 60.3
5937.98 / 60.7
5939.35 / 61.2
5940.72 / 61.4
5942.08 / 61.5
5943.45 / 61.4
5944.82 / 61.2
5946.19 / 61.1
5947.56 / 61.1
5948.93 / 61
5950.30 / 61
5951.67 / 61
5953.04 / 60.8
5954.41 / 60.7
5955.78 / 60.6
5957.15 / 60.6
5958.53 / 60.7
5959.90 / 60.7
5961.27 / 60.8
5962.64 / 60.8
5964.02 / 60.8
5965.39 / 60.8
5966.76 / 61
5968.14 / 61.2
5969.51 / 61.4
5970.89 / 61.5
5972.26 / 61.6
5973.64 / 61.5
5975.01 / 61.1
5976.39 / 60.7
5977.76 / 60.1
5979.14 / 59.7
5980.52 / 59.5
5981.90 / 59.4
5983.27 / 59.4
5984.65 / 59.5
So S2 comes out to 60.4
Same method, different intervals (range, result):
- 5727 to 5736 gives 64.4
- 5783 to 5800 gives 62.2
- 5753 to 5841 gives 62.5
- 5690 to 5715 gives 62.4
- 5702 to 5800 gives 63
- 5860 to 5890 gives 61.3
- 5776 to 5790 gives 62.9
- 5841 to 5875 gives 61.9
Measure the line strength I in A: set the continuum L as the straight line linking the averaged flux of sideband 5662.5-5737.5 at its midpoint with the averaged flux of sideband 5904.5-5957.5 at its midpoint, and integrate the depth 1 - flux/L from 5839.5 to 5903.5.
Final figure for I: 0.9 A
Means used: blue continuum 63.2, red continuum 61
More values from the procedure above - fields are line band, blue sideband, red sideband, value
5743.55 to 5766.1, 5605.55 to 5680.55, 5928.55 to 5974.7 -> 0.2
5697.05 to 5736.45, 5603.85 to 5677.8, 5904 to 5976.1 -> 0.7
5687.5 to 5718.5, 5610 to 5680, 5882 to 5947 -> 0.7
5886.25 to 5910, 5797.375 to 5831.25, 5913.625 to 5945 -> 1.1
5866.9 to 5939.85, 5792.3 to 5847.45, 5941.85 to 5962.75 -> 1.3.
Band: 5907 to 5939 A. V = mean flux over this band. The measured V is 61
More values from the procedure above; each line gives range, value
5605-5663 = 65.3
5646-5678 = 64.2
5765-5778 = 63.5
